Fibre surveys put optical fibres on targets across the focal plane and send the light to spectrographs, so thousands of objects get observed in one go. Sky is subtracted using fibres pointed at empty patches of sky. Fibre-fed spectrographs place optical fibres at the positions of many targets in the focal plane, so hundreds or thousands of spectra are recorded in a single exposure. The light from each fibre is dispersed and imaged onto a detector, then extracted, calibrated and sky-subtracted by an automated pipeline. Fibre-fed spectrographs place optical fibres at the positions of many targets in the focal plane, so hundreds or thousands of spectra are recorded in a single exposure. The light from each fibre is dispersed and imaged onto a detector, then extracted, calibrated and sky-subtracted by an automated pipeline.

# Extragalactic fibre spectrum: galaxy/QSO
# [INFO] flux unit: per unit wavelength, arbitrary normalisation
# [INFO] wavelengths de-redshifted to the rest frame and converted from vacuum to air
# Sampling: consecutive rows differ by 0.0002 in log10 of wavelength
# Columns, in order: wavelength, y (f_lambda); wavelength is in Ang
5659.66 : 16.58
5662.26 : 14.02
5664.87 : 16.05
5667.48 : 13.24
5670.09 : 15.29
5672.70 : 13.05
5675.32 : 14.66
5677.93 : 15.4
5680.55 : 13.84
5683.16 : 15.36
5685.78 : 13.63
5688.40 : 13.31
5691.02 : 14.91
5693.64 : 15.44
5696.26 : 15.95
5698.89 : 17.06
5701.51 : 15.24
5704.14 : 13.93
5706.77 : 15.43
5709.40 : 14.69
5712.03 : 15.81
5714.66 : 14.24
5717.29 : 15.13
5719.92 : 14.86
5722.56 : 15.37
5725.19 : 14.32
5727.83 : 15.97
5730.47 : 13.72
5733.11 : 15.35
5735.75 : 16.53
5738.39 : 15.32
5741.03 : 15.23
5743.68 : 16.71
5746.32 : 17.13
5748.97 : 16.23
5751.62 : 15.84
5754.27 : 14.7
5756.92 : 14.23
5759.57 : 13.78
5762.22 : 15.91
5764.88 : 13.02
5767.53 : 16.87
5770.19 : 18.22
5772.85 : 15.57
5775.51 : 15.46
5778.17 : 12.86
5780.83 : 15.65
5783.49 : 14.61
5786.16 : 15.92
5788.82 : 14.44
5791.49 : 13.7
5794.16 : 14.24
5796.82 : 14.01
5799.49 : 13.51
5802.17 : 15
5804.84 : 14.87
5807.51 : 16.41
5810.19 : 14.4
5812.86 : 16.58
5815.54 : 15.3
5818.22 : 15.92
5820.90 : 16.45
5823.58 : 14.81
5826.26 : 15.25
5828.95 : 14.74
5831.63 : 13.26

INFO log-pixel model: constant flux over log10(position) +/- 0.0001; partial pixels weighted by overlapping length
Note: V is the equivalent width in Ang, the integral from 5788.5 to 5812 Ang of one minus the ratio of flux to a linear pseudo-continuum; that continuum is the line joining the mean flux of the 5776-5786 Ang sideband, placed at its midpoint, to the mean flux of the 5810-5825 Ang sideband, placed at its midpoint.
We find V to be 1.0 Ang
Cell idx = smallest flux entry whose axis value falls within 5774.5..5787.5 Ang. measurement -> 12.86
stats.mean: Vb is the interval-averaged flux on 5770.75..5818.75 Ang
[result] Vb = 15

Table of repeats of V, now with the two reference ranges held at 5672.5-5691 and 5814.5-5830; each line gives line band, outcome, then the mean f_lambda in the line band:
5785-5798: 0.62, 14.5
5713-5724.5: -0.24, 14.9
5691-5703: -1.14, 15.8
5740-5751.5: -1.16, 16.3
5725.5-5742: -0.65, 15.3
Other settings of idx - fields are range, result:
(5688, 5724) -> 13.31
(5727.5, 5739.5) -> 13.72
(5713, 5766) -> 13.02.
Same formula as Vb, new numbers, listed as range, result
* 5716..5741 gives 15.2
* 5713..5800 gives 15.1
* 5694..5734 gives 15.1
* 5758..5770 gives 15.2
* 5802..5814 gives 15.5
